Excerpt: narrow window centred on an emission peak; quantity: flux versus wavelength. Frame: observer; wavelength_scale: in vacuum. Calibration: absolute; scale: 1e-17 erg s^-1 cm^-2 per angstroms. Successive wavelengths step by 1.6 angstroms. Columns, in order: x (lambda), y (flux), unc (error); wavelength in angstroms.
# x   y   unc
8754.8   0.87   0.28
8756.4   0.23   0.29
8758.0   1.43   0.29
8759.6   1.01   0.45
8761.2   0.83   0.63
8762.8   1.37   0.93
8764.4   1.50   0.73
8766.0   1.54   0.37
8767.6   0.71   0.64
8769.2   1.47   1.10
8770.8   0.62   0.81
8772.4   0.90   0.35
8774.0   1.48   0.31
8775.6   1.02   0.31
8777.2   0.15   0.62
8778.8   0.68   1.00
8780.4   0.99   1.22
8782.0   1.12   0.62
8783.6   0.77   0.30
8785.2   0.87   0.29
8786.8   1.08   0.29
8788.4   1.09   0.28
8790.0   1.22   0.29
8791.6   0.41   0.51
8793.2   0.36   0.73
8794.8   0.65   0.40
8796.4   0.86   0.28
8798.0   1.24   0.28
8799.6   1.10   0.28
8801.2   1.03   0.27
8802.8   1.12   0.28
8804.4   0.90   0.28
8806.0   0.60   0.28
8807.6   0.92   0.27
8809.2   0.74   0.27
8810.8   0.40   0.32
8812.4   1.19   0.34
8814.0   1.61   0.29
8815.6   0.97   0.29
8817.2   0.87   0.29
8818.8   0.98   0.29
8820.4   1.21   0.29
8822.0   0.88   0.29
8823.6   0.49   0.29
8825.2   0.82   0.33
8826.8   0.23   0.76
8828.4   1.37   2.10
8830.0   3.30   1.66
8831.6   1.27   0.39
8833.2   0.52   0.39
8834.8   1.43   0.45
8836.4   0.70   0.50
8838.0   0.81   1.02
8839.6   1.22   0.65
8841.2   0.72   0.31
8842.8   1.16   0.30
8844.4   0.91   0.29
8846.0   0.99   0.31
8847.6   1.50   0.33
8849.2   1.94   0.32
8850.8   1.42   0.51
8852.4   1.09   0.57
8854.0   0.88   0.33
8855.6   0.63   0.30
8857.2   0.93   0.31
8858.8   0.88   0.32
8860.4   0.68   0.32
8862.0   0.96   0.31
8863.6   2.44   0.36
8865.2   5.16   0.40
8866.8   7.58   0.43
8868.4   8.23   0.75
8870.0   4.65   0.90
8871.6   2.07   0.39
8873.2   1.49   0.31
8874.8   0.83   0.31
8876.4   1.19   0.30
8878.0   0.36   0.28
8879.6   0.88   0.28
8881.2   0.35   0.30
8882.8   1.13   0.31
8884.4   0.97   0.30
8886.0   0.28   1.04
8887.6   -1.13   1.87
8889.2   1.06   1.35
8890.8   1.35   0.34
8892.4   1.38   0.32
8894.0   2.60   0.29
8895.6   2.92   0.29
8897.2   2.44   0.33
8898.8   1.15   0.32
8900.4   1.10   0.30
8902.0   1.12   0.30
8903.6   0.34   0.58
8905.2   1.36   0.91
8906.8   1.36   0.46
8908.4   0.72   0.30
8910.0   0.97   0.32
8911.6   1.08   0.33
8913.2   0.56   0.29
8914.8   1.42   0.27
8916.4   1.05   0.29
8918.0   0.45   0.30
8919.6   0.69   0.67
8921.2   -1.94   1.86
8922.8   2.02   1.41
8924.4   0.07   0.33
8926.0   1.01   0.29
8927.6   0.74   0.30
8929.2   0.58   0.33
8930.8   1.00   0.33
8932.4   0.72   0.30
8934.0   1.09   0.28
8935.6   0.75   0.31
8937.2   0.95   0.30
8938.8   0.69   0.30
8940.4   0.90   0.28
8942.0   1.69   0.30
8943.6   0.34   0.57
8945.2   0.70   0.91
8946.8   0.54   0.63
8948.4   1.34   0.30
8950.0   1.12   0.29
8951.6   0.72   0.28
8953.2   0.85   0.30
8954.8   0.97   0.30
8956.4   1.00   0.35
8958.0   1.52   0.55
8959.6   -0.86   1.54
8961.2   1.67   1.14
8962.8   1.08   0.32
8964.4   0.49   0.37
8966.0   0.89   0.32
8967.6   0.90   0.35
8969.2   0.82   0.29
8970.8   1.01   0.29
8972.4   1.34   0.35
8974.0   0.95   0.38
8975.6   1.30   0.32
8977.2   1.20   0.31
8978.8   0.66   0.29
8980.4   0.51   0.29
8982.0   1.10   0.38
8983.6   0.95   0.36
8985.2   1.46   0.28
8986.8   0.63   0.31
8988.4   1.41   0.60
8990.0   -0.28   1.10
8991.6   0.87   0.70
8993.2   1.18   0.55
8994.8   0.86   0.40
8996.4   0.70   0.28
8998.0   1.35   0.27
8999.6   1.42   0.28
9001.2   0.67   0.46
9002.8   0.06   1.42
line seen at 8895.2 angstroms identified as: [N II]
